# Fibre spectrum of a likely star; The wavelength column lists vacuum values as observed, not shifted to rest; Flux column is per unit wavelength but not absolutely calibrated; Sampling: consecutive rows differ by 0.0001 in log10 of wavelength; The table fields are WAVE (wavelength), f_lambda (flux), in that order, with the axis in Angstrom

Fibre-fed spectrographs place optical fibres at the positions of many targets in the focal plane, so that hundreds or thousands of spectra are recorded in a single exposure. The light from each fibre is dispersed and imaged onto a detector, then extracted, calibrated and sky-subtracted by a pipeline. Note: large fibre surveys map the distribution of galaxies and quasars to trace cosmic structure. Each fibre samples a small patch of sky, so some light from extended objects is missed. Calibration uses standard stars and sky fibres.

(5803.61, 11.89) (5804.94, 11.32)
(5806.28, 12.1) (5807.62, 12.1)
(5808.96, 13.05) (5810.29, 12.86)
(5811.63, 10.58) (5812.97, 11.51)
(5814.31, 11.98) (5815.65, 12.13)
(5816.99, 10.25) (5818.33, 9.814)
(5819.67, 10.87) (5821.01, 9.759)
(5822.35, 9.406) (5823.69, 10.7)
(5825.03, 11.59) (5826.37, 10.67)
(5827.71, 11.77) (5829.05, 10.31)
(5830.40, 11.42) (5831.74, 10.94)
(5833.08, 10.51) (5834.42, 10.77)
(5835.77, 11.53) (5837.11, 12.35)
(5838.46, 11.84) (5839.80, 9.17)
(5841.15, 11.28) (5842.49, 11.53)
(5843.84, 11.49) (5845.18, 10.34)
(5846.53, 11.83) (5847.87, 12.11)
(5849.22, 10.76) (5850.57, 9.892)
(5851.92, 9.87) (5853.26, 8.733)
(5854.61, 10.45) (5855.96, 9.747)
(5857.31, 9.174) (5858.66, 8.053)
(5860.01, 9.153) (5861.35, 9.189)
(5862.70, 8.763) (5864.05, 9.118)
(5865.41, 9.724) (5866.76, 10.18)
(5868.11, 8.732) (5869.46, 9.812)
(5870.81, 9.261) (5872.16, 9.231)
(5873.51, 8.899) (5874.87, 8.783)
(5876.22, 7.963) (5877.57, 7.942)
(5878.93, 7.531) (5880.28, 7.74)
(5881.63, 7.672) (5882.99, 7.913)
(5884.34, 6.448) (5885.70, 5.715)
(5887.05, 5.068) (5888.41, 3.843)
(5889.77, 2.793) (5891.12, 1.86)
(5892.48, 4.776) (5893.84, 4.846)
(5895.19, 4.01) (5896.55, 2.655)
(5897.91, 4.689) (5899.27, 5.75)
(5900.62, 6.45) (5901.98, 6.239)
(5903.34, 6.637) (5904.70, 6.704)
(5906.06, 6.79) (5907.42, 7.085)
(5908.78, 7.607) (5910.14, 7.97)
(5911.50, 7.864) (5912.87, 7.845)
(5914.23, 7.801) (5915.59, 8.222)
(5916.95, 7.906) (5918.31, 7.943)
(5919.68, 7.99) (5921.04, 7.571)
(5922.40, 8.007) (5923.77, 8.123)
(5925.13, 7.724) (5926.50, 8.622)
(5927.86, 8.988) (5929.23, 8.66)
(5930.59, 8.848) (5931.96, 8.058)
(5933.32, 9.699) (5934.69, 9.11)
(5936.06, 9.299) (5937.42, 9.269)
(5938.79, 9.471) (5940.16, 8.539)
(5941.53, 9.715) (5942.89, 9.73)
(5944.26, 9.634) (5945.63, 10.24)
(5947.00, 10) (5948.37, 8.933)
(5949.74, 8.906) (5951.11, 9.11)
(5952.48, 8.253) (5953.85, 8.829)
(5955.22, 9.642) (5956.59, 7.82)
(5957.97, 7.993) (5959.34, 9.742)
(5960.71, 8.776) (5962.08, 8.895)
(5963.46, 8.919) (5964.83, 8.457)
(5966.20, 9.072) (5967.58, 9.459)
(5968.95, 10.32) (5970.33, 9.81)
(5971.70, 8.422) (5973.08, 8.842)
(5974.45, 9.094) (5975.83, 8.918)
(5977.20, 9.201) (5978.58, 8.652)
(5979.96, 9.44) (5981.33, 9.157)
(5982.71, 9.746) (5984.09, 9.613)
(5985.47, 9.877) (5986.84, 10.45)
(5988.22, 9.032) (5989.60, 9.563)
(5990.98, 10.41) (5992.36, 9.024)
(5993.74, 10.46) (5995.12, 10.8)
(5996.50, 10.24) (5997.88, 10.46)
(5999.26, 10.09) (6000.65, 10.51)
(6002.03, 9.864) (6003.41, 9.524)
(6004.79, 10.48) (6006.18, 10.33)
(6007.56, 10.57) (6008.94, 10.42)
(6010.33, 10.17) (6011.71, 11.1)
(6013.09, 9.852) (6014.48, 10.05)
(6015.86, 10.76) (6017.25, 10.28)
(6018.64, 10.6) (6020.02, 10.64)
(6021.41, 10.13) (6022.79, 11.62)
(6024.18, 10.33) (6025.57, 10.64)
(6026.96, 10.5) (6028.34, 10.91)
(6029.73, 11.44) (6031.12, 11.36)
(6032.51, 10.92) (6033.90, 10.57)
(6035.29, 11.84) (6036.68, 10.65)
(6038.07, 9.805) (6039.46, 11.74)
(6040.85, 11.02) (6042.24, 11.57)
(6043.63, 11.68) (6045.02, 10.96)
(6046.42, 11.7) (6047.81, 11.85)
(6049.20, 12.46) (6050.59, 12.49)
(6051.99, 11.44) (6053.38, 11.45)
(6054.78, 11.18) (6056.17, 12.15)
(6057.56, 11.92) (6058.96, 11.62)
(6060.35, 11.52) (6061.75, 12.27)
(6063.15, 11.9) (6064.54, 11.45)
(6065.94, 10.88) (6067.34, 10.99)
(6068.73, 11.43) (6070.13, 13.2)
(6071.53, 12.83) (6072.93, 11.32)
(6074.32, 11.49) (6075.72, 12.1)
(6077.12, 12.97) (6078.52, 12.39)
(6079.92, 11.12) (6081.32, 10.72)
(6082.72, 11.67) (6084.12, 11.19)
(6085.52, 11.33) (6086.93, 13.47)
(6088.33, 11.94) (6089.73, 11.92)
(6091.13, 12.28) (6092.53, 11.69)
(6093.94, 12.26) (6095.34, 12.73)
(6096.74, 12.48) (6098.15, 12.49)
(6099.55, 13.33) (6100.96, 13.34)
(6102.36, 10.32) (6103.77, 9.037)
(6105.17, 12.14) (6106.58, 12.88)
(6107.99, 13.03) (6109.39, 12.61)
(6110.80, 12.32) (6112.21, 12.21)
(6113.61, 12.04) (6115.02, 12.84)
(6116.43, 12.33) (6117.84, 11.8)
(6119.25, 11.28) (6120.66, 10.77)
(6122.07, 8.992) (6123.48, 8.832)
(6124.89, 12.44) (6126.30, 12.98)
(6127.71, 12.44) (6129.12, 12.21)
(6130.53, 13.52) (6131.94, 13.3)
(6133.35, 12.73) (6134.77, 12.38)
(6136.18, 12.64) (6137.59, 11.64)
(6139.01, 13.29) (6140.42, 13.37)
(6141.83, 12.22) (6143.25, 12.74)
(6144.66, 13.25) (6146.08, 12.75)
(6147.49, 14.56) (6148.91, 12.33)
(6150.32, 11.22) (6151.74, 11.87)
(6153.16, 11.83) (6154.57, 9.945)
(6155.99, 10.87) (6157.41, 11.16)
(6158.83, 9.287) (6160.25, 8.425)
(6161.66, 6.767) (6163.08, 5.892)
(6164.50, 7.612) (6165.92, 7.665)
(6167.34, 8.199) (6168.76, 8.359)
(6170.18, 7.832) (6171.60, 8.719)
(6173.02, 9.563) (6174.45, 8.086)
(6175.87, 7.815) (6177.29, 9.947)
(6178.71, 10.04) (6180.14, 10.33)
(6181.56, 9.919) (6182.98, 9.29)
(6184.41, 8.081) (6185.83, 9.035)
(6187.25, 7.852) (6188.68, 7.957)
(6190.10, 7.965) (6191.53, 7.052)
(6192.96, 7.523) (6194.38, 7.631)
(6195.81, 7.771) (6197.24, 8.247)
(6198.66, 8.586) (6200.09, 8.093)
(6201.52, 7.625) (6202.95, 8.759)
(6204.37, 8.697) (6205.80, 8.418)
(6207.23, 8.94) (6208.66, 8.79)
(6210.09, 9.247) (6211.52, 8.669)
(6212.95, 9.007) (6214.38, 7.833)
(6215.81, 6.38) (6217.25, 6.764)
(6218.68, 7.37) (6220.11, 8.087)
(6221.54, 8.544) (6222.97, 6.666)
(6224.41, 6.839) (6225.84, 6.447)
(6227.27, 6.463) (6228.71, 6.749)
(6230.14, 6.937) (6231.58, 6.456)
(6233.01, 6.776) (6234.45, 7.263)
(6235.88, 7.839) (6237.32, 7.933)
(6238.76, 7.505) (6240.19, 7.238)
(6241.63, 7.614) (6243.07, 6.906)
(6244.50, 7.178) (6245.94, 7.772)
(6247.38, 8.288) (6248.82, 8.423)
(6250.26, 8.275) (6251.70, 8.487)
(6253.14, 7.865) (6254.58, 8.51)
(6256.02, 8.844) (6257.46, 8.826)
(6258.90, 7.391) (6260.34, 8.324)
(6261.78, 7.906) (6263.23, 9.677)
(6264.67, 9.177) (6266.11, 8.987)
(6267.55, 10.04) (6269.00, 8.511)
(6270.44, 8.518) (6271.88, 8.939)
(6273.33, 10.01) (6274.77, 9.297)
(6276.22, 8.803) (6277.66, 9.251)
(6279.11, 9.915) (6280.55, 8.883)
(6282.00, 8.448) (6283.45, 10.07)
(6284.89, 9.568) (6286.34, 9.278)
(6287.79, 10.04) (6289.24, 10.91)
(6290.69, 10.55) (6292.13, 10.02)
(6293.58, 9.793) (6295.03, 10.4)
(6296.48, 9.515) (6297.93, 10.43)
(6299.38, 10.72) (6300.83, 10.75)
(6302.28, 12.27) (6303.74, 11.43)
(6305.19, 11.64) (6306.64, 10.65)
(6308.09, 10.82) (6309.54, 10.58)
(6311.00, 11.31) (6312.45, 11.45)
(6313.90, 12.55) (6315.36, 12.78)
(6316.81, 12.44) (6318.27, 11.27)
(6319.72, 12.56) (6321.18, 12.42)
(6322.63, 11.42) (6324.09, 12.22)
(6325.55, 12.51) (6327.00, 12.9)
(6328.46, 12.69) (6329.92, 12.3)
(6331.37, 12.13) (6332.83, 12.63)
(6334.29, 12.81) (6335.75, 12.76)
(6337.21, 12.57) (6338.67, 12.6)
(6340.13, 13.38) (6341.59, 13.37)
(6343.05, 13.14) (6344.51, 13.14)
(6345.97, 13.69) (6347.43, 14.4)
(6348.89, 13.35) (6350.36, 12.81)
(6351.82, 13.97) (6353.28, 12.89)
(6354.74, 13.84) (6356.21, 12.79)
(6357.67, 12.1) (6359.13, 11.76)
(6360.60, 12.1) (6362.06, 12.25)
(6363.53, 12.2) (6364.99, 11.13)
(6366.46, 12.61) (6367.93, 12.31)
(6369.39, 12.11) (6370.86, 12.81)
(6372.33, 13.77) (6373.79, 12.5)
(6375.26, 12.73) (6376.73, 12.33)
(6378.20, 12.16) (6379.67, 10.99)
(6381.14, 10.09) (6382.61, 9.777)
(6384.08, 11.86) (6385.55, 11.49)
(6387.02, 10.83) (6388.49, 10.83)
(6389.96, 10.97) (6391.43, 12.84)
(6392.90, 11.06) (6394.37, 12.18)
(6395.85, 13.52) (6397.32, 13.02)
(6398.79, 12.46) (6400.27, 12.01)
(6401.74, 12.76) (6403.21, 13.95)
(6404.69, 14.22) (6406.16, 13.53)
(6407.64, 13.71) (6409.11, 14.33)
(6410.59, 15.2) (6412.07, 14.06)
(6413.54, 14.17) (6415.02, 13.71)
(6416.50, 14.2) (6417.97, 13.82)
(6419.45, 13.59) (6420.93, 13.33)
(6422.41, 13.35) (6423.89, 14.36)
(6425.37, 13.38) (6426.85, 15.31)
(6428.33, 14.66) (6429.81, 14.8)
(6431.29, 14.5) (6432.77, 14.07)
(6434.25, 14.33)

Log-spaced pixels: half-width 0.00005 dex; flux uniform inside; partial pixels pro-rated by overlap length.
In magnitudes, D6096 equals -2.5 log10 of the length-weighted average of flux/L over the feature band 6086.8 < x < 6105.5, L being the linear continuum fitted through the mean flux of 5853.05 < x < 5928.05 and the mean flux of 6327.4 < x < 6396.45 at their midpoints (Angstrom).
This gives -0.250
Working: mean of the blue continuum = 7.41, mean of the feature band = 12.1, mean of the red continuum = 12.4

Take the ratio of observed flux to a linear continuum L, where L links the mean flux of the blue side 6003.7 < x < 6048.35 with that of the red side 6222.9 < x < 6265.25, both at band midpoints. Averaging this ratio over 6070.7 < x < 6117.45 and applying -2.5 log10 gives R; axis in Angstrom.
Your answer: -0.22 mag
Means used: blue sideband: 10.8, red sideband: 7.7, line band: 12.1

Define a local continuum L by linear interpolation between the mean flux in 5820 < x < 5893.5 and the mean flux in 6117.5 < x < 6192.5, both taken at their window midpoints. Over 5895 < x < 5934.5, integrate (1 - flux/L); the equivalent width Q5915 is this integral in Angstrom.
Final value 8.47 Angstrom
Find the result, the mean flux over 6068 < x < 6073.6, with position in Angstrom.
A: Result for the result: 12.2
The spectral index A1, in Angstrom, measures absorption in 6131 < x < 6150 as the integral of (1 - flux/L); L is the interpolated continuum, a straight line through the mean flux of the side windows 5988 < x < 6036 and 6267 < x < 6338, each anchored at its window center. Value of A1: -3.9 Angstrom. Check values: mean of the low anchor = 10.5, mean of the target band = 12.8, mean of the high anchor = 10.9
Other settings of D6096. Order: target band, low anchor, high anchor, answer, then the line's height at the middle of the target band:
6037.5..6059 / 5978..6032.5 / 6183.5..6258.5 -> -0.18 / 9.76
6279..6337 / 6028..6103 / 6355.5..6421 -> 0.11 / 12.4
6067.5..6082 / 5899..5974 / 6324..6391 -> -0.22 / 9.78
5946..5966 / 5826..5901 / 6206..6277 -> -0.05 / 8.47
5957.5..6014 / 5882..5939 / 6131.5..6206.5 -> -0.24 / 7.77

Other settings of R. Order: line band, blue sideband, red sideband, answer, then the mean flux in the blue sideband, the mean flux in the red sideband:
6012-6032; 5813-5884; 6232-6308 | -0.11 mag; 10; 9.08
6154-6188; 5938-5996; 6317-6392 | 0.24 mag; 9.31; 12.4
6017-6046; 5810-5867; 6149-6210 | -0.15 mag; 10.5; 8.79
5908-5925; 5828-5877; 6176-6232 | 0.23 mag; 10.1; 8.08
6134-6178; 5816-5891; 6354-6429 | 0.09 mag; 9.41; 12.8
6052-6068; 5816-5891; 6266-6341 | -0.15 mag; 9.41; 11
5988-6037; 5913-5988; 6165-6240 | -0.20 mag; 8.95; 8.04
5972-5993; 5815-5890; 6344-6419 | 0.10 mag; 9.54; 12.7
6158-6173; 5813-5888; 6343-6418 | 0.40 mag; 9.77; 12.7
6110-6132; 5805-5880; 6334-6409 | -0.03 mag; 10.3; 12.5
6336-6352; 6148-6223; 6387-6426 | -0.12 mag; 8.68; 13.2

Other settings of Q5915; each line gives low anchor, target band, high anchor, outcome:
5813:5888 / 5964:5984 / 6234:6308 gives 0.8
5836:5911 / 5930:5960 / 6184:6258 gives -4.1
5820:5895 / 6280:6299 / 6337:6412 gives 3.4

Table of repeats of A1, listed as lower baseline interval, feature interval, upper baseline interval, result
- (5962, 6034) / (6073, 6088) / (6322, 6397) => -1.8 Angstrom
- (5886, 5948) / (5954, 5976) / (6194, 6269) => -4.6 Angstrom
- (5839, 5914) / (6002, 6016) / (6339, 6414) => -1.7 Angstrom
